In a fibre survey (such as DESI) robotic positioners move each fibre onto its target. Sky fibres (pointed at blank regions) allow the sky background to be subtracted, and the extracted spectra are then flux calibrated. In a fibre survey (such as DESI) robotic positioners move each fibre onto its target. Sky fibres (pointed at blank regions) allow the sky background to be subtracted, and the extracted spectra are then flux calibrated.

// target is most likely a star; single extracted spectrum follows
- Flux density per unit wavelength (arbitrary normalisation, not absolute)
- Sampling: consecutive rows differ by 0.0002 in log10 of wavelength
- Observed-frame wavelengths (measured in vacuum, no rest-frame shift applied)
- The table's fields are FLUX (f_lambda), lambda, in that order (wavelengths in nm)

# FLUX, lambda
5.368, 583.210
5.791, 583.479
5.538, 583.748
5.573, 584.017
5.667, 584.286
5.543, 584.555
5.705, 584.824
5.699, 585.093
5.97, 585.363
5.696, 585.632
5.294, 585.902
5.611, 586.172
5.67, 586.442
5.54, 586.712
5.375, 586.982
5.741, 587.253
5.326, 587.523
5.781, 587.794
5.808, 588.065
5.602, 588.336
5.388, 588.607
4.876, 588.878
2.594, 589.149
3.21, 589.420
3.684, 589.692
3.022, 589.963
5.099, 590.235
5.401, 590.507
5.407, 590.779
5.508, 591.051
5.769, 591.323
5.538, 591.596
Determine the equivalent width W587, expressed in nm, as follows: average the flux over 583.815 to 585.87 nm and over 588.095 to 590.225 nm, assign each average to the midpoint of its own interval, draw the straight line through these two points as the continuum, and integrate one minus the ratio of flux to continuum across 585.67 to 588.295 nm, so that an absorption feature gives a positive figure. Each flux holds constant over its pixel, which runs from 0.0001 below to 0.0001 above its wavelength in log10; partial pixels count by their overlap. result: -0.35 nm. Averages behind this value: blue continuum 5.67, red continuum 4.2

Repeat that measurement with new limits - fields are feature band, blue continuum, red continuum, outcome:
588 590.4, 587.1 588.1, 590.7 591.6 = 0.55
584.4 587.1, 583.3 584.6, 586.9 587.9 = -0.01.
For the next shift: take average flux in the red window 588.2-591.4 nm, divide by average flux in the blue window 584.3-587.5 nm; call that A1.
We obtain 0.8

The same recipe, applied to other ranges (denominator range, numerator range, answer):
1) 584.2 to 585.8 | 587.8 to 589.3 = 0.86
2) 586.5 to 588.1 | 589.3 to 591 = 0.78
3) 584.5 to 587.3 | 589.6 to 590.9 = 0.81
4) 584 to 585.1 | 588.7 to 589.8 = 0.65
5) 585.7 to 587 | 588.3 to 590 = 0.73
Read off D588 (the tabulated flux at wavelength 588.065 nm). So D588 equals 5.808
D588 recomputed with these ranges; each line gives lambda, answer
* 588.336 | 5.602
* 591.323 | 5.769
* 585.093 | 5.699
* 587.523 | 5.326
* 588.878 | 4.876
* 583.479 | 5.791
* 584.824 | 5.705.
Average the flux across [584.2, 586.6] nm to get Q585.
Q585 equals 5.65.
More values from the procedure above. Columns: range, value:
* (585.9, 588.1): 5.58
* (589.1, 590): 3.19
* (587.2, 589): 5.5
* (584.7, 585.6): 5.78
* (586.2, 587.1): 5.54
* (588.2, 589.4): 4.48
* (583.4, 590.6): 5.19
